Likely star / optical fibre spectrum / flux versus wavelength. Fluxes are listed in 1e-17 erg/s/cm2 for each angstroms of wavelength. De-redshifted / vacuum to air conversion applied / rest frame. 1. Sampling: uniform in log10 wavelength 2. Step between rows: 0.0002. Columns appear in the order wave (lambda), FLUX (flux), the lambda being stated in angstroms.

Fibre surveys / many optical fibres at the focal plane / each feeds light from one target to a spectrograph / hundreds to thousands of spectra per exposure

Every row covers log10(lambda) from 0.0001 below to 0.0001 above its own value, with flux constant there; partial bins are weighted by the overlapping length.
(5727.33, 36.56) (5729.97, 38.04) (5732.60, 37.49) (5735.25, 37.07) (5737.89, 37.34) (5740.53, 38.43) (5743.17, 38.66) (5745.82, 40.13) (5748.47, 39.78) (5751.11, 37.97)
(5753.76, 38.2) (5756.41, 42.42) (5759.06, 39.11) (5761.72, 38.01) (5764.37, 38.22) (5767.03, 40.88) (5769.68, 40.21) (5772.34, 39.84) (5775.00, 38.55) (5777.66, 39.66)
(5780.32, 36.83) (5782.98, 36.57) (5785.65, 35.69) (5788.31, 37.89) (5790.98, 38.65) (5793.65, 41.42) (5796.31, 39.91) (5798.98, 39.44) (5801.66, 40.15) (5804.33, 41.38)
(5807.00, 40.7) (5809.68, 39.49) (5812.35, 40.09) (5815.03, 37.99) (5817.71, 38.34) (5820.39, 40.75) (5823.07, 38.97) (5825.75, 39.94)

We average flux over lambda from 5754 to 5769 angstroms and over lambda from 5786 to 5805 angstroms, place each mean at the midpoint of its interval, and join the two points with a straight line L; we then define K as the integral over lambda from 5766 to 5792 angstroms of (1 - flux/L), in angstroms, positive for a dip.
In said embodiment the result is 0.8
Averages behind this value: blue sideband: 39.6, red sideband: 39.6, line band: 38.4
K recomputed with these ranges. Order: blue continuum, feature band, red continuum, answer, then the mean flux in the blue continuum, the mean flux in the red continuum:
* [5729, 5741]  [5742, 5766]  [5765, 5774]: -0.1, 37.6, 40.1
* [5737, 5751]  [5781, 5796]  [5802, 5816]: 0.6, 38.9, 40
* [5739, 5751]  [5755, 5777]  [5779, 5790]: -1.0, 39.1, 36.8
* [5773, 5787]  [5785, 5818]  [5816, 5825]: -0.8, 37.6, 39.3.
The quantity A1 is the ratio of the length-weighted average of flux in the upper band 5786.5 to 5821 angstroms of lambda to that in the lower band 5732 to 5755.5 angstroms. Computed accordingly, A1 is 1.03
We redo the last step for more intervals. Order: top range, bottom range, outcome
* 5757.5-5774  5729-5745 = 1.04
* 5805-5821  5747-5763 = 1.01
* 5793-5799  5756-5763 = 1.02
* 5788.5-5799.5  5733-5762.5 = 1.02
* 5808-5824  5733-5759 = 1.01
